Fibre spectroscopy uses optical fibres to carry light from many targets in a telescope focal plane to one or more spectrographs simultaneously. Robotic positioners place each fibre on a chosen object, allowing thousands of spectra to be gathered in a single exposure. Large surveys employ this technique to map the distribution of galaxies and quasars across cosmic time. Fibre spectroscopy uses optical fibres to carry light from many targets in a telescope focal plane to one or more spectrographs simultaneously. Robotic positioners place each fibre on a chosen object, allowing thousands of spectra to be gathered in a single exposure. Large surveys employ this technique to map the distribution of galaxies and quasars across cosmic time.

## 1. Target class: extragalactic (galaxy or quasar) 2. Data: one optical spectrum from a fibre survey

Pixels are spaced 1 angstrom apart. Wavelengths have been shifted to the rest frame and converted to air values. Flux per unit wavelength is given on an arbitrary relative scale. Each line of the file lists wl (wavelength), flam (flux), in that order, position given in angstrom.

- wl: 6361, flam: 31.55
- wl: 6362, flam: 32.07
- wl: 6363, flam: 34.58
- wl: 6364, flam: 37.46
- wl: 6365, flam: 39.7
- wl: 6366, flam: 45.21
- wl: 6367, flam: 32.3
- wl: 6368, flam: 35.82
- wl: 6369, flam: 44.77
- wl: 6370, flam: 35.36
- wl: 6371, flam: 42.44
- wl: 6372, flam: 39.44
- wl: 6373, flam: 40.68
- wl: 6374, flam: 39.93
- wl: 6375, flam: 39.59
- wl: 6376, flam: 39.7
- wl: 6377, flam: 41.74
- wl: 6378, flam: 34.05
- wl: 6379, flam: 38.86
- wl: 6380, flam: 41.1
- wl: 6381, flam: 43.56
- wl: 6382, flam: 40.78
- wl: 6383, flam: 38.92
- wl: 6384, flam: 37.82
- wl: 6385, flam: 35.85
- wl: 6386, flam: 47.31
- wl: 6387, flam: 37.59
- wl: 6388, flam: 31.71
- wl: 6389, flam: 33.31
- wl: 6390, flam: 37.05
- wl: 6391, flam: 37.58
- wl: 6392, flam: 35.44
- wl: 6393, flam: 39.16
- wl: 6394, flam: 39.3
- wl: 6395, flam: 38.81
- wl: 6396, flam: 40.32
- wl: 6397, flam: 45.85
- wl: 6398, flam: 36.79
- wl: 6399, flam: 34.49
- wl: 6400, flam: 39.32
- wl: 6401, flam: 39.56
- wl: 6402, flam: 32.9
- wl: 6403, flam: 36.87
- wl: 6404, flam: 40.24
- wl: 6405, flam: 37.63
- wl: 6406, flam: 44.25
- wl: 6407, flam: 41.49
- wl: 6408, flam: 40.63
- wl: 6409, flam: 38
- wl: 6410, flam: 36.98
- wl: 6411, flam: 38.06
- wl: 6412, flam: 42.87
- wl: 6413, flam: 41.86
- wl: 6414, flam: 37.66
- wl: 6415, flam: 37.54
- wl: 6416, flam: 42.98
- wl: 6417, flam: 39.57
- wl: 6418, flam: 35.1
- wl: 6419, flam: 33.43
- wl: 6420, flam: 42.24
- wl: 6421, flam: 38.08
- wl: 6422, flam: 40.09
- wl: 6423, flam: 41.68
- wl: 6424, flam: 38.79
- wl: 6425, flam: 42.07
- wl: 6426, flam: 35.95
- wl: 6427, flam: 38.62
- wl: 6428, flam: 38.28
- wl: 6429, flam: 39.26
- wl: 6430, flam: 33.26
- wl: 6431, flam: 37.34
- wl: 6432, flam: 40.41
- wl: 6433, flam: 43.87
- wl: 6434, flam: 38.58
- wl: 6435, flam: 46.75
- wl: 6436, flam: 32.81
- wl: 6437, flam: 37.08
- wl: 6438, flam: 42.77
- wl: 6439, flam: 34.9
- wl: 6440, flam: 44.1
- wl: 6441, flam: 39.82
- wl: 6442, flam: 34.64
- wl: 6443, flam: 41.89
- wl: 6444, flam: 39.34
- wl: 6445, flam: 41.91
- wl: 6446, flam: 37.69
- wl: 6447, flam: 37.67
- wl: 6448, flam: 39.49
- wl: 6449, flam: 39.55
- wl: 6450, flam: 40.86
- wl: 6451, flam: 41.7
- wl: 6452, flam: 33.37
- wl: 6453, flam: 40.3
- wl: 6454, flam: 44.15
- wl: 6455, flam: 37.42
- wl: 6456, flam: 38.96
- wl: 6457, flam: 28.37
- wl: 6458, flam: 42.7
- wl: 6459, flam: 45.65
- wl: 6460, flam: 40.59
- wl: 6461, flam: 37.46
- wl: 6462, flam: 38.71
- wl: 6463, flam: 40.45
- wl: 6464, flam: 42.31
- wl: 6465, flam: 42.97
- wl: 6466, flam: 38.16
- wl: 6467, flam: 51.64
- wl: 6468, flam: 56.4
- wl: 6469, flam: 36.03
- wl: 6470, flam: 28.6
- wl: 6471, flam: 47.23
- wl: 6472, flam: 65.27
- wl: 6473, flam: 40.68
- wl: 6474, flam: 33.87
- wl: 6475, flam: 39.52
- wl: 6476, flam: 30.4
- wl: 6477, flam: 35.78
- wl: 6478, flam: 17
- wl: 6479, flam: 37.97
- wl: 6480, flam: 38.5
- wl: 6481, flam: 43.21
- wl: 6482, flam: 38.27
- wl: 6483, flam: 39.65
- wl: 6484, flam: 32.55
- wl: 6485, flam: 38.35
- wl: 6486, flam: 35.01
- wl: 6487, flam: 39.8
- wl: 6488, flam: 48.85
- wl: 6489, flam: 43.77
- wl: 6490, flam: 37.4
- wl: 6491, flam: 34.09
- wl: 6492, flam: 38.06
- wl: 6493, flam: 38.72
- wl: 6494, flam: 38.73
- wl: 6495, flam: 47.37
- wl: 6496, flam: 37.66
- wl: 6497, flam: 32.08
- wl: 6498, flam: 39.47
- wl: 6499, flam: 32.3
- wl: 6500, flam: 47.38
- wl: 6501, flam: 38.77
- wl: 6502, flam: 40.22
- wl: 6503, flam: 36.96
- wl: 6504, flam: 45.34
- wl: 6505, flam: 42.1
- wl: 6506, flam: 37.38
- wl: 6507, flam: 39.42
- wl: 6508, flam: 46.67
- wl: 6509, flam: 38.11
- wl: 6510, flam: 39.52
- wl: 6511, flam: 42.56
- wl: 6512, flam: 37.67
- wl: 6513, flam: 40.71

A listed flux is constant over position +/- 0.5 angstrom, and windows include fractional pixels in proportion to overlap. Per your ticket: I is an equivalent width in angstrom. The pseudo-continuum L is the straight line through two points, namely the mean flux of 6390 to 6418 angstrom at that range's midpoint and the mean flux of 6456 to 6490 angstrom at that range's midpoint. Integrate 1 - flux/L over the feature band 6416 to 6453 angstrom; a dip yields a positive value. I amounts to 0.3 angstrom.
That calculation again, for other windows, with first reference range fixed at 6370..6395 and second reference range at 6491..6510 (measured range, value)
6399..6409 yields 0.0 angstrom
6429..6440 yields 0.0 angstrom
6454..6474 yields -1.3 angstrom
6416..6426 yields 0.0 angstrom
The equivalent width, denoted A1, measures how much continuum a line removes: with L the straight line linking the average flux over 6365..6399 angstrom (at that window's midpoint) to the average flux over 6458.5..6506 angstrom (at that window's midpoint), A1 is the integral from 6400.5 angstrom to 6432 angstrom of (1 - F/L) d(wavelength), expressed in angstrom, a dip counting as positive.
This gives 0.3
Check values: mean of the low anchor 39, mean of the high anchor 39.8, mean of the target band 38.8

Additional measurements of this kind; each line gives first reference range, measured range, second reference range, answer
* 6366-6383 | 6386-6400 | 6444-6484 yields 0.6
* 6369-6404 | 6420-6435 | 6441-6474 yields 0.2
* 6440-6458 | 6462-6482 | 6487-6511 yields -0.4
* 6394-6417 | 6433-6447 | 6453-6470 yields 0.3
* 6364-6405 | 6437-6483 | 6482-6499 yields -1.2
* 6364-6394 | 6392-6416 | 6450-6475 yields 0.3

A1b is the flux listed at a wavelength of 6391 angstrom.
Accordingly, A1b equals 37.58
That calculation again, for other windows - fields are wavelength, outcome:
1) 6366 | 45.21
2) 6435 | 46.75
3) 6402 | 32.9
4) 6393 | 39.16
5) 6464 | 42.31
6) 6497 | 32.08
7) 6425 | 42.07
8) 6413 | 41.86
